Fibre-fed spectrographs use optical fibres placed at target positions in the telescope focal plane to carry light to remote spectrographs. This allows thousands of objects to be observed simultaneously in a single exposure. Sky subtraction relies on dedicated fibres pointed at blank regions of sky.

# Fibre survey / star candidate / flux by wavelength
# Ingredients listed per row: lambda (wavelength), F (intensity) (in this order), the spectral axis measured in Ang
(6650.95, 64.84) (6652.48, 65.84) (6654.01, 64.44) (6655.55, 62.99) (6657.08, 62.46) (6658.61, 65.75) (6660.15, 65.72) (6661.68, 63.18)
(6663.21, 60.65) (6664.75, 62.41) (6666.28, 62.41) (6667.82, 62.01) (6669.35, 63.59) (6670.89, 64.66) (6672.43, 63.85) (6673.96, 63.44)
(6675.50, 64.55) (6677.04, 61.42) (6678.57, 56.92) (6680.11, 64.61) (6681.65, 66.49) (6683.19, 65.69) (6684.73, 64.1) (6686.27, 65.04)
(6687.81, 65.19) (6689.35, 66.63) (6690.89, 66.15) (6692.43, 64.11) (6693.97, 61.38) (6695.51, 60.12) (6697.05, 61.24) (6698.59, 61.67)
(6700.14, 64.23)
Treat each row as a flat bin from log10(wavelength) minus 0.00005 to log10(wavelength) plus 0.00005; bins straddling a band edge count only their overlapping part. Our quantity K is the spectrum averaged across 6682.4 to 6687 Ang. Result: 64.9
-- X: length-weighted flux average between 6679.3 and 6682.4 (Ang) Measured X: 65.4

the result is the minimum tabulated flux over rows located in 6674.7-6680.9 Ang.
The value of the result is 56.92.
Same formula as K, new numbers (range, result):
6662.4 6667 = 61.9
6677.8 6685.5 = 63.6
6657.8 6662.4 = 64.9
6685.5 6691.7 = 65.8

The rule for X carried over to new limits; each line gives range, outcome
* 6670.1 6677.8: 63.5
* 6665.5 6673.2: 63.3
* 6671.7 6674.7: 63.8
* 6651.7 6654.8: 65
